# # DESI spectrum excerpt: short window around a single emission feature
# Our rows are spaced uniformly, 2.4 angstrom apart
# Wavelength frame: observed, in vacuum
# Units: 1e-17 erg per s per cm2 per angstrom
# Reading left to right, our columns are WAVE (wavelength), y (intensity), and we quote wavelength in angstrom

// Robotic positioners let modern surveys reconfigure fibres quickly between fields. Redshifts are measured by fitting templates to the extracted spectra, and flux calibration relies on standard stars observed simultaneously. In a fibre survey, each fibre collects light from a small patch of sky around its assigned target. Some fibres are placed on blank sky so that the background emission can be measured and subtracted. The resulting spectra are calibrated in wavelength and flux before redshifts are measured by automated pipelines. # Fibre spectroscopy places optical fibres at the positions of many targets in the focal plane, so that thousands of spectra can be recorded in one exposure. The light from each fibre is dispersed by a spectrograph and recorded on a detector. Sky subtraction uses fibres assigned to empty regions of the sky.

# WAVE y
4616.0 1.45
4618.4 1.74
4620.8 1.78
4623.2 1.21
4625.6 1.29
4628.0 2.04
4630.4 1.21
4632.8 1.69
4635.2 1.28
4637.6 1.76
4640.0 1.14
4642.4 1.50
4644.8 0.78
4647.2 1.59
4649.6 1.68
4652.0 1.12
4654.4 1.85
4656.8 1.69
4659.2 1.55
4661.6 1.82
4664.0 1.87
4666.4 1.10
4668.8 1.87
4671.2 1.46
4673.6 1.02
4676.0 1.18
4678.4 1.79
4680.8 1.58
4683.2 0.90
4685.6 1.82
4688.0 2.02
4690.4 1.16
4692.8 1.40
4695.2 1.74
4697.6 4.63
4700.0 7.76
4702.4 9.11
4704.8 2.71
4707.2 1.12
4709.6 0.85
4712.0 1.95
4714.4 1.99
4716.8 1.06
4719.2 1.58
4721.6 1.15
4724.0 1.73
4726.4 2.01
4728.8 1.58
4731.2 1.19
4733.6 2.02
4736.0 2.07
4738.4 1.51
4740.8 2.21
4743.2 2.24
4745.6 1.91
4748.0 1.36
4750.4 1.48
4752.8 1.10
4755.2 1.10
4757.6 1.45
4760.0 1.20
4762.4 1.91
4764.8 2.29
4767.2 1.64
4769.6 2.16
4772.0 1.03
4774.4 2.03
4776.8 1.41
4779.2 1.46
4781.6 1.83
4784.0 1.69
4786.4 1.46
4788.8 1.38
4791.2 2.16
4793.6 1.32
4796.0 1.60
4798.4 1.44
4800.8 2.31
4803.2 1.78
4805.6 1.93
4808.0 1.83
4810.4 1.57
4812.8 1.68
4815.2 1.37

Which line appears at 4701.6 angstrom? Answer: [O II] 3727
